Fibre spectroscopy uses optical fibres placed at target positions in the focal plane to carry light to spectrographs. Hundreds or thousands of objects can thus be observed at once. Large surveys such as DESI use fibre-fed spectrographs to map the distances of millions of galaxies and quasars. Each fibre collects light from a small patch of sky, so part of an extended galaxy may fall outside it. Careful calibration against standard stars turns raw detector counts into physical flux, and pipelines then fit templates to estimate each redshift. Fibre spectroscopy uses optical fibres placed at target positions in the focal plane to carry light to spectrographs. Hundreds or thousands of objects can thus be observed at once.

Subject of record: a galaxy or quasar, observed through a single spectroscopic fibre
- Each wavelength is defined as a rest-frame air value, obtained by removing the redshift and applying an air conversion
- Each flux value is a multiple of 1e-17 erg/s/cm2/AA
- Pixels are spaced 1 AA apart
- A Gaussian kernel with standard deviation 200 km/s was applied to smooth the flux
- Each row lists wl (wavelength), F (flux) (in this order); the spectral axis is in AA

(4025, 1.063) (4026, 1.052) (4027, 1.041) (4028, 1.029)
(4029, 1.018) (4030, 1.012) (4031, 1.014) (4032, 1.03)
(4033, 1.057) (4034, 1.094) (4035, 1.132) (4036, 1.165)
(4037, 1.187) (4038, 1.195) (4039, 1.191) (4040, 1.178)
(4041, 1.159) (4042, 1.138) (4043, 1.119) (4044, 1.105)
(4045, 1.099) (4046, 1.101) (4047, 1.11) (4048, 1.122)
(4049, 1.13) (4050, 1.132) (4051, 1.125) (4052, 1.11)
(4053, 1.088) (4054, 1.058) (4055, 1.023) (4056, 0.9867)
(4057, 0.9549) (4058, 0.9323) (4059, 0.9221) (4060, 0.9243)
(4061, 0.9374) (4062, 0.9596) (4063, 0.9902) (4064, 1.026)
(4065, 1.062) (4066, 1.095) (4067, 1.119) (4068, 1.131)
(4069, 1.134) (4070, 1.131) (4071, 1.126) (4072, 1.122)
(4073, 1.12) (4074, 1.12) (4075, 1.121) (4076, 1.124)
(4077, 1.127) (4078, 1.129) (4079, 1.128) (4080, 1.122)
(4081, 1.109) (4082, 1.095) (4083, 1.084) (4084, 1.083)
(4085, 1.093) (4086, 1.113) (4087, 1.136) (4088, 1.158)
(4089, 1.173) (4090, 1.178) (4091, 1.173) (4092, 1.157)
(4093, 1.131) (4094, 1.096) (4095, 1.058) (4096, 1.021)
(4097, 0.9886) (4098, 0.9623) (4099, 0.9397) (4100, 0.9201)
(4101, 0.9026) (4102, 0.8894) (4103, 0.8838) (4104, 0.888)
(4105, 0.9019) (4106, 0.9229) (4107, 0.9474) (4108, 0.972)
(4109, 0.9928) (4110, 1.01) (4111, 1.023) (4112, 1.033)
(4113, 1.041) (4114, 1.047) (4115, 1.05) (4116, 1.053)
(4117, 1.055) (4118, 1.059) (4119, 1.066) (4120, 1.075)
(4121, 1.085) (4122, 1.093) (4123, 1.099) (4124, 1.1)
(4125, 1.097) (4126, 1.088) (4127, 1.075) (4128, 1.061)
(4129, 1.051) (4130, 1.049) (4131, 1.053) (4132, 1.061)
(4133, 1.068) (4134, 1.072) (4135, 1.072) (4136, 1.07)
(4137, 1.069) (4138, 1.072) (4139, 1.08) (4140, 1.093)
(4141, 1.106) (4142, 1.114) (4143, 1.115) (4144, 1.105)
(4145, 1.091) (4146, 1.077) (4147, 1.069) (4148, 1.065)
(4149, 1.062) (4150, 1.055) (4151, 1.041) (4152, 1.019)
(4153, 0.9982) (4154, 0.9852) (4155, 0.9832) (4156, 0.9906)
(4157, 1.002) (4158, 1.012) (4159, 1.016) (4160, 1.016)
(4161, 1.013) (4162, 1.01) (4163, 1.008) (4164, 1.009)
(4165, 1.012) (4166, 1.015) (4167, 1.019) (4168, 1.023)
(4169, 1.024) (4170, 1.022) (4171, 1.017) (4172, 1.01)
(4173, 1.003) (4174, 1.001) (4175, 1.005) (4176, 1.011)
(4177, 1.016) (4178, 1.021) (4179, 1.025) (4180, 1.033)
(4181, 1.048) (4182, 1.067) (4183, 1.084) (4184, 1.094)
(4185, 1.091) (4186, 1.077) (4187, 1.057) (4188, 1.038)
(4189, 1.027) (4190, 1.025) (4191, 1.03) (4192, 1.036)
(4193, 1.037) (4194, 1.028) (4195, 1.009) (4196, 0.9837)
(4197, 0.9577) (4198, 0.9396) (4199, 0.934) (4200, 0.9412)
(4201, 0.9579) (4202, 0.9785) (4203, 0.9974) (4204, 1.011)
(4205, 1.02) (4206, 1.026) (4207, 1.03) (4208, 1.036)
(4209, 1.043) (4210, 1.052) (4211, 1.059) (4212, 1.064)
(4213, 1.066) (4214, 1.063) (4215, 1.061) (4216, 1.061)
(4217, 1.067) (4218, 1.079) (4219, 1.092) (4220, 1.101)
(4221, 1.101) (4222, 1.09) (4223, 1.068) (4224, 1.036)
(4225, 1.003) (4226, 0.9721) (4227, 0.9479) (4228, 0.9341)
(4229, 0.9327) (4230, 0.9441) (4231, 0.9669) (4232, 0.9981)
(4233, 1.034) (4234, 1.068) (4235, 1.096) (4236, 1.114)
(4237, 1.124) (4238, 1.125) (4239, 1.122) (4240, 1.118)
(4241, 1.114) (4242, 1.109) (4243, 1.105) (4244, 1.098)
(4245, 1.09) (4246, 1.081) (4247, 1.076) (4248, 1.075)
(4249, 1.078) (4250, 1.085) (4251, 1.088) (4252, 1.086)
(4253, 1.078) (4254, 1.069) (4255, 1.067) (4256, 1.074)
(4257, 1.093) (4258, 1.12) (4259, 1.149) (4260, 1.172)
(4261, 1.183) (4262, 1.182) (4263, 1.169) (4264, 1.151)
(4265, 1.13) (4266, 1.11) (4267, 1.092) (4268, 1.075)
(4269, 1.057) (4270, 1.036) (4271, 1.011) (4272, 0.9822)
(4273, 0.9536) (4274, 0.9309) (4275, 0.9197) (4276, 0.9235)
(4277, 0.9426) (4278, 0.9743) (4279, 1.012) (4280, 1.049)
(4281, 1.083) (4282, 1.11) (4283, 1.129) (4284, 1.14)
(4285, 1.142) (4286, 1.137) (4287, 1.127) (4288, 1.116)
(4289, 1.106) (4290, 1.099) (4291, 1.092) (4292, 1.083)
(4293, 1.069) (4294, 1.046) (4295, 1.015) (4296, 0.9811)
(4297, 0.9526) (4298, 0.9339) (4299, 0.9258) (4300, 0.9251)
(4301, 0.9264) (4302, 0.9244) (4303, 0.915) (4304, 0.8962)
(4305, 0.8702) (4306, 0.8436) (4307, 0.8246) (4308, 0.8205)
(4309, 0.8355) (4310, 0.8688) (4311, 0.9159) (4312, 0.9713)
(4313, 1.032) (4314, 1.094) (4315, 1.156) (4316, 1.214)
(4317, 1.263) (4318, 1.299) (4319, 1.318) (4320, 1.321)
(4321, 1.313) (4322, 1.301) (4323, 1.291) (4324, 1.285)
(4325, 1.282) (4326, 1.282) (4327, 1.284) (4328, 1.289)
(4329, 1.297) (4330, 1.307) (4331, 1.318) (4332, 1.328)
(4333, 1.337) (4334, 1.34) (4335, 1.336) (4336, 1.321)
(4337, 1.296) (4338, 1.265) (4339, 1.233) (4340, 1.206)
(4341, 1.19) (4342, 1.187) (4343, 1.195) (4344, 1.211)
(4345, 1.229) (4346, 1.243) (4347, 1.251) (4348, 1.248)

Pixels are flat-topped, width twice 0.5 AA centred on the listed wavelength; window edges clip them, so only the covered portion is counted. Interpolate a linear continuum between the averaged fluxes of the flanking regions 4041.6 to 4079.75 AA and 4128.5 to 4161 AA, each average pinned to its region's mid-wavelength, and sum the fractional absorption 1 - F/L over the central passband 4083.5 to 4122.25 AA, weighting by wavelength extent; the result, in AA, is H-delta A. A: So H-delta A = 1.1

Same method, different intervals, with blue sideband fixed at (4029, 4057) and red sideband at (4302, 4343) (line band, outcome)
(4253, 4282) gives 2.3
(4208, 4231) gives 2.1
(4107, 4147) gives 2.0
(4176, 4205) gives 3.0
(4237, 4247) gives 0.4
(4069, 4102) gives 0.6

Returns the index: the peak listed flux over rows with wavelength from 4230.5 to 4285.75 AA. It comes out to 1.183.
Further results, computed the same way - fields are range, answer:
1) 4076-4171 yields 1.178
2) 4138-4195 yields 1.115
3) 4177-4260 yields 1.172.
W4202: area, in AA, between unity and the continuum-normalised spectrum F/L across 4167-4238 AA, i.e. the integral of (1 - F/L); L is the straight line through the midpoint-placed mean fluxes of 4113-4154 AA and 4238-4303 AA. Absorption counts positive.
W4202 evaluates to 2.5 AA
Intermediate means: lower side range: 1.07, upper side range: 1.06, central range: 1.03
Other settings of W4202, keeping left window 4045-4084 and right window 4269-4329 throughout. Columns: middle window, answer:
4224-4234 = 0.8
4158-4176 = 1.0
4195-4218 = 1.1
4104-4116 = 0.9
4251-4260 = -0.3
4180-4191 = 0.1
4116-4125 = -0.1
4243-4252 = -0.2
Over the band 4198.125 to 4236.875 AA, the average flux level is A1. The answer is 1.03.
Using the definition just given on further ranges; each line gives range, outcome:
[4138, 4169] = 1.04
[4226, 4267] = 1.08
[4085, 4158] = 1.05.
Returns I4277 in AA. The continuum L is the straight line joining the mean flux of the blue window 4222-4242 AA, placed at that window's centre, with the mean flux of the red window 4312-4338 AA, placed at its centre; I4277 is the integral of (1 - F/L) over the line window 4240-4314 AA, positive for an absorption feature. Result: 7.0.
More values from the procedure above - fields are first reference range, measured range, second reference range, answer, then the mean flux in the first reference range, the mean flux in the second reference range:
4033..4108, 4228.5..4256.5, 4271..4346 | 0.70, 1.07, 1.11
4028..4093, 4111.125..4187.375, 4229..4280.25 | 2.30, 1.09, 1.07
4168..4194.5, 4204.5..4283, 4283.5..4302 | -1.62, 1.04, 1.04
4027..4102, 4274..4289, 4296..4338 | 0.89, 1.08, 1.13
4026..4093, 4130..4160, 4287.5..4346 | 1.36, 1.09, 1.13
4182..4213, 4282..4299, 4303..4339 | 0.95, 1.02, 1.17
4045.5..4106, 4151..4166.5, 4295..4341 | 1.11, 1.06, 1.13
